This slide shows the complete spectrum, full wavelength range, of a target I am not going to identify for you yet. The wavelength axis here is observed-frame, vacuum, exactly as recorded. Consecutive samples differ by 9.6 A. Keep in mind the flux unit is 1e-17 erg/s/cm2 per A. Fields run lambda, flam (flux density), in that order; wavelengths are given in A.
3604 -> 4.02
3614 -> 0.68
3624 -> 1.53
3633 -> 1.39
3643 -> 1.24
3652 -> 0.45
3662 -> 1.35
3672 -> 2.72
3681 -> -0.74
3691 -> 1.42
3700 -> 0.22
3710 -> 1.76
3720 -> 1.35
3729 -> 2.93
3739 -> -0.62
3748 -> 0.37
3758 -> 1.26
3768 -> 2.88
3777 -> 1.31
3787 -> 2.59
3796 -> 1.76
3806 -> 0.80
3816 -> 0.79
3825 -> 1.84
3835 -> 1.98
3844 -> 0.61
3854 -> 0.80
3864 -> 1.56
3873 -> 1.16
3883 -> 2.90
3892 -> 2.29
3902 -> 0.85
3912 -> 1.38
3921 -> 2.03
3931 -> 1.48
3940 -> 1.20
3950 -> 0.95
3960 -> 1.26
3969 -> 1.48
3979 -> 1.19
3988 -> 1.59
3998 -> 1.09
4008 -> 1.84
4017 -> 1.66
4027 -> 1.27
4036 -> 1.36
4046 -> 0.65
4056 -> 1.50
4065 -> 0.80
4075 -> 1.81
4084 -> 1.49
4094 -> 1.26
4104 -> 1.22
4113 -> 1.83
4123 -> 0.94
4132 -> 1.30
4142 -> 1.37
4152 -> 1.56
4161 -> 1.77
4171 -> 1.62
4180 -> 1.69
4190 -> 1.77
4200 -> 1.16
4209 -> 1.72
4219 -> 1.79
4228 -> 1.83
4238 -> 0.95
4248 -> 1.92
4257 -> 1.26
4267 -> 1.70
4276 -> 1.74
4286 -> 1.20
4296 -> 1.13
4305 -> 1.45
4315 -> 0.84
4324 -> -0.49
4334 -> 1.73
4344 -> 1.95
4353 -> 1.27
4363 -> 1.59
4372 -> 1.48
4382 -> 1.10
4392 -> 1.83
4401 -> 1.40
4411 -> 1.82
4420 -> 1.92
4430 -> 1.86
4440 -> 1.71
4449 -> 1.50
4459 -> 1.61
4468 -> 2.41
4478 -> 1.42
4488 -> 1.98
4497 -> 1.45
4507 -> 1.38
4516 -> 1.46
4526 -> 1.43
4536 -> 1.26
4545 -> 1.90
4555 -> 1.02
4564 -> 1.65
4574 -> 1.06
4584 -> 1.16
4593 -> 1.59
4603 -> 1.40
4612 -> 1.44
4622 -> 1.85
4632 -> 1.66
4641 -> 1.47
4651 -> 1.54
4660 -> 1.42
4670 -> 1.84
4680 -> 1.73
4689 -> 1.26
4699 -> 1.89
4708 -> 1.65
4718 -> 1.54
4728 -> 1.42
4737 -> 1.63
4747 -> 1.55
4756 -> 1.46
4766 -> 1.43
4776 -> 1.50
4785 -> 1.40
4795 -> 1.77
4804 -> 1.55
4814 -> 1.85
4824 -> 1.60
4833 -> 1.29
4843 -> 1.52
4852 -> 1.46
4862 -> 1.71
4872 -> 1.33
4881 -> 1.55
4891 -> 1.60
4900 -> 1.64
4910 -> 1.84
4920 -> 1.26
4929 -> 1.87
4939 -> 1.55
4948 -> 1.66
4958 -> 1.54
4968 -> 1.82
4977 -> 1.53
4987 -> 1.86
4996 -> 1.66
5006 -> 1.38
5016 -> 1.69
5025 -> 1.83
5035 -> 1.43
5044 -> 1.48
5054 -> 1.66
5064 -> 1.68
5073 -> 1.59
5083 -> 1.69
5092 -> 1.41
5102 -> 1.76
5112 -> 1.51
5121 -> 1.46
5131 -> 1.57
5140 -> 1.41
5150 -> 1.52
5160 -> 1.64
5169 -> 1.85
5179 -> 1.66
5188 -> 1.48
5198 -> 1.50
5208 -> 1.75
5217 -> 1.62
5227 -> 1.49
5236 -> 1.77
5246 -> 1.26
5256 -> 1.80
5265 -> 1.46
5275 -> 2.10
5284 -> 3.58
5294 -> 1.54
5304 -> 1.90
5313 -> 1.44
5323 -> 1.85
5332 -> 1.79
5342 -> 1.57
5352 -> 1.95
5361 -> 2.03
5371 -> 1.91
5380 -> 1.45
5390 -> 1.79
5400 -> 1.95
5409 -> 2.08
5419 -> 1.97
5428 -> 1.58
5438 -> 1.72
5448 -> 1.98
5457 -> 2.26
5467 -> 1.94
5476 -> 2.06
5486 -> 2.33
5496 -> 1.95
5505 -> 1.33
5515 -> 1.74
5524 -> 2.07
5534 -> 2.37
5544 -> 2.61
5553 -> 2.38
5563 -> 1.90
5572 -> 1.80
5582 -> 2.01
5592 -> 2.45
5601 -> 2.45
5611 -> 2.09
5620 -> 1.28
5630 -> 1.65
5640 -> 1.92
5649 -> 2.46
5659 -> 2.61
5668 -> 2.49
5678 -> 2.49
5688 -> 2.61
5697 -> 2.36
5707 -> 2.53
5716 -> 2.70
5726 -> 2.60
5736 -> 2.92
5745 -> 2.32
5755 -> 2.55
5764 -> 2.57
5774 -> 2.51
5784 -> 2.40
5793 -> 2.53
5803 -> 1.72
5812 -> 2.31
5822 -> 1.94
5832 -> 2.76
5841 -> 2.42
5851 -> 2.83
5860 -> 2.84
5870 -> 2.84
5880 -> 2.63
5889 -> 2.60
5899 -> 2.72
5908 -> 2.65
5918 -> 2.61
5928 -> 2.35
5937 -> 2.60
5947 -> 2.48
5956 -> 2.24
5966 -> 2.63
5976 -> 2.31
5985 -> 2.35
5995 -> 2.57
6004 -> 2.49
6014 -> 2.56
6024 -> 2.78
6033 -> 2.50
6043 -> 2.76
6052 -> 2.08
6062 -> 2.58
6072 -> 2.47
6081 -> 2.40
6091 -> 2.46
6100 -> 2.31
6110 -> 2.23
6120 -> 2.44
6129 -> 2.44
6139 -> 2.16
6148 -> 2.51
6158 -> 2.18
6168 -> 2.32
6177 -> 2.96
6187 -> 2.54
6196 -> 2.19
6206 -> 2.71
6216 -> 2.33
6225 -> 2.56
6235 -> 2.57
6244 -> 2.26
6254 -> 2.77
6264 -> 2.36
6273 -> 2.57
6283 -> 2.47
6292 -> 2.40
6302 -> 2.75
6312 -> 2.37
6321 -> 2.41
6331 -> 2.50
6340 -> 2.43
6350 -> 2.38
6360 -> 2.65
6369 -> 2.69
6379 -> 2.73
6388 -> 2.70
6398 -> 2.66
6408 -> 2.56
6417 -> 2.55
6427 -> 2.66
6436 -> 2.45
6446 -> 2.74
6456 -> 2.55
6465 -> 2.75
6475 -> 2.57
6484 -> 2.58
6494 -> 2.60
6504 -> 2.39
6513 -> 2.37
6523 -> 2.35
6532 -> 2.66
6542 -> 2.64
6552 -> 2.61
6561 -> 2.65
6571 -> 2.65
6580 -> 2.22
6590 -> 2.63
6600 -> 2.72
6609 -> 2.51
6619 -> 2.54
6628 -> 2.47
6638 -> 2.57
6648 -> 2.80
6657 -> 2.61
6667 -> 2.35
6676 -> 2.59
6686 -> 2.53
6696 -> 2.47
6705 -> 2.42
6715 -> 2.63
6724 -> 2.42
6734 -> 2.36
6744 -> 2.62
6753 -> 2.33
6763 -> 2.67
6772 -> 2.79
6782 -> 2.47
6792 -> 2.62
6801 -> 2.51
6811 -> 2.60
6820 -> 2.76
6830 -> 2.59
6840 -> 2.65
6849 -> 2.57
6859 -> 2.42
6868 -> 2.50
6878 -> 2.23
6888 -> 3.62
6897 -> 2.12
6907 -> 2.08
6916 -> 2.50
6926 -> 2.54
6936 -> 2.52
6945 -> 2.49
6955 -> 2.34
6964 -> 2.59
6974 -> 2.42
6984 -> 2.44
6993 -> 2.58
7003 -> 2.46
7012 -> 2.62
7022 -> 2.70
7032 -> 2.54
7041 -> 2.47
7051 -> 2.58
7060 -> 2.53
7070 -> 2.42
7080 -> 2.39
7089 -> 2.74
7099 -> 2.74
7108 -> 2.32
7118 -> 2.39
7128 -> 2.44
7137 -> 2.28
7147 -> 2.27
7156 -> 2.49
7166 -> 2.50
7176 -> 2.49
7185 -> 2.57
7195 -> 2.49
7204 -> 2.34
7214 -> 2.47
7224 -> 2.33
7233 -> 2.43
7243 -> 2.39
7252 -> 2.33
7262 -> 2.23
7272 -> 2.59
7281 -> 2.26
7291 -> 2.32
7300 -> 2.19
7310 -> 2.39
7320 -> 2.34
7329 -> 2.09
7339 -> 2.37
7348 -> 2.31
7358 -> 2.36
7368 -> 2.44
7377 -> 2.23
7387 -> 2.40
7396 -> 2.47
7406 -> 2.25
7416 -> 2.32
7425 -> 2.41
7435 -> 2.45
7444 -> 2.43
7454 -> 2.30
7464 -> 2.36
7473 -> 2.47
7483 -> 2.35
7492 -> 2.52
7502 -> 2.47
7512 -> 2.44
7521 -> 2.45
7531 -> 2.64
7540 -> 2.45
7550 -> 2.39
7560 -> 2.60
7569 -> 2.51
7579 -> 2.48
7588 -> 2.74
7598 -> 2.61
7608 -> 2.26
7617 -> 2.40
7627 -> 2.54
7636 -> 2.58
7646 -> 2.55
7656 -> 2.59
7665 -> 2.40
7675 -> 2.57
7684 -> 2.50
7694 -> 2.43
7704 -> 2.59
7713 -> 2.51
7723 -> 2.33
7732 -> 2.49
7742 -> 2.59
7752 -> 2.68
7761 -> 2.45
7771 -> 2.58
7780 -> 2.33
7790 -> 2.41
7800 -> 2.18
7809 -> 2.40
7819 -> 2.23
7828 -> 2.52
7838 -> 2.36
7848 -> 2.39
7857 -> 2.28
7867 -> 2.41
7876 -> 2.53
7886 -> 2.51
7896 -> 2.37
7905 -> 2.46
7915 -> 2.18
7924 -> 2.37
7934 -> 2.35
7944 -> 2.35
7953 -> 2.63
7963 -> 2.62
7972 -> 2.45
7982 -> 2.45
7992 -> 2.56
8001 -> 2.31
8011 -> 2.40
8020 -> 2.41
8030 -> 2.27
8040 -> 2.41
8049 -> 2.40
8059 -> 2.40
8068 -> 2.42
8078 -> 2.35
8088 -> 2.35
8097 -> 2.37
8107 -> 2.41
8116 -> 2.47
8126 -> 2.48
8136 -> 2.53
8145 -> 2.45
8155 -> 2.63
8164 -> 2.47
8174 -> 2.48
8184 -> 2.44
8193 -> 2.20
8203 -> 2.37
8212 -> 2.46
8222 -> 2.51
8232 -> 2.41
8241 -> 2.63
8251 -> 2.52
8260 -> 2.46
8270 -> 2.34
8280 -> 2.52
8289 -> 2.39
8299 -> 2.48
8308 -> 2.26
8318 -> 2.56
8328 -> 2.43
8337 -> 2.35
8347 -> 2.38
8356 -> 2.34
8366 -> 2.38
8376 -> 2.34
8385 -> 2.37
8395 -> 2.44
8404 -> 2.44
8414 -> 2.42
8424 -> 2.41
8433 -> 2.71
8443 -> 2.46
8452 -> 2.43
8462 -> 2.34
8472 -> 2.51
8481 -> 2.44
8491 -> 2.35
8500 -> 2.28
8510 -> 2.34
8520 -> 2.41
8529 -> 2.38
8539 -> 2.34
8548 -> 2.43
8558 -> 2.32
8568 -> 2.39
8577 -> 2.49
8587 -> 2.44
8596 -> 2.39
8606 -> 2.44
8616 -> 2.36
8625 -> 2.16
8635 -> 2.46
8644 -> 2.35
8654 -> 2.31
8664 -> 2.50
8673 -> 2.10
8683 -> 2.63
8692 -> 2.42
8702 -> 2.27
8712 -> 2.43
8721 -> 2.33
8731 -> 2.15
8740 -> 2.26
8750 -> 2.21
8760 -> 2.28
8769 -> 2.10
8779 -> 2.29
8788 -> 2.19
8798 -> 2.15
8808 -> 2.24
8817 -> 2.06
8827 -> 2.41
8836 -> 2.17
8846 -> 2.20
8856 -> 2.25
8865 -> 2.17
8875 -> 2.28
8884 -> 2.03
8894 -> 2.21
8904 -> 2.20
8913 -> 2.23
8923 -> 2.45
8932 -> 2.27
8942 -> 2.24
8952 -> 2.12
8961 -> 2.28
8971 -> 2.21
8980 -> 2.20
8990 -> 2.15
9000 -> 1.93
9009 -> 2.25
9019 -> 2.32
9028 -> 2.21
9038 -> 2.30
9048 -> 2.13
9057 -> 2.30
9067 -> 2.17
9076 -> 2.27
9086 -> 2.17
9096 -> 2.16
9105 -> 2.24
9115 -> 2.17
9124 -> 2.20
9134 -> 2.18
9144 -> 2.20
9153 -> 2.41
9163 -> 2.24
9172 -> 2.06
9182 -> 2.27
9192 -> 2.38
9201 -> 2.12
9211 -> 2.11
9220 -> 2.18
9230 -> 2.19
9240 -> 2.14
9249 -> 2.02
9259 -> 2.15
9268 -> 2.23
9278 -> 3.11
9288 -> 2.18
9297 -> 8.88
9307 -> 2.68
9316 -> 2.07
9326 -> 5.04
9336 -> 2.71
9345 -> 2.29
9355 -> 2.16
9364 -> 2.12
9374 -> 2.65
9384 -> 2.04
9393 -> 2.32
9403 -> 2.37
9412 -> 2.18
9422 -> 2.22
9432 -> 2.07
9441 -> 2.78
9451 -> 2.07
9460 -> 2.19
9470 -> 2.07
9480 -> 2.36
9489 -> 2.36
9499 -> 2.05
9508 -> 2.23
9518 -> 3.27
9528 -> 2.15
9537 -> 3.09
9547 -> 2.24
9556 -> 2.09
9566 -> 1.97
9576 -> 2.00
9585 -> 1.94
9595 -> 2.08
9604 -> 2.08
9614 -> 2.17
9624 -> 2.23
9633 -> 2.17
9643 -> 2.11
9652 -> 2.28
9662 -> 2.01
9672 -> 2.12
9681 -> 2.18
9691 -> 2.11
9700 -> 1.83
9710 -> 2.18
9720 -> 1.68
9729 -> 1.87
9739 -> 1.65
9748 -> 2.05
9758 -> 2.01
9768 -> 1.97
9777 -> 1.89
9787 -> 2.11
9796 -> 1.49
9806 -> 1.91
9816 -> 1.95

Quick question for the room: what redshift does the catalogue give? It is 0.42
